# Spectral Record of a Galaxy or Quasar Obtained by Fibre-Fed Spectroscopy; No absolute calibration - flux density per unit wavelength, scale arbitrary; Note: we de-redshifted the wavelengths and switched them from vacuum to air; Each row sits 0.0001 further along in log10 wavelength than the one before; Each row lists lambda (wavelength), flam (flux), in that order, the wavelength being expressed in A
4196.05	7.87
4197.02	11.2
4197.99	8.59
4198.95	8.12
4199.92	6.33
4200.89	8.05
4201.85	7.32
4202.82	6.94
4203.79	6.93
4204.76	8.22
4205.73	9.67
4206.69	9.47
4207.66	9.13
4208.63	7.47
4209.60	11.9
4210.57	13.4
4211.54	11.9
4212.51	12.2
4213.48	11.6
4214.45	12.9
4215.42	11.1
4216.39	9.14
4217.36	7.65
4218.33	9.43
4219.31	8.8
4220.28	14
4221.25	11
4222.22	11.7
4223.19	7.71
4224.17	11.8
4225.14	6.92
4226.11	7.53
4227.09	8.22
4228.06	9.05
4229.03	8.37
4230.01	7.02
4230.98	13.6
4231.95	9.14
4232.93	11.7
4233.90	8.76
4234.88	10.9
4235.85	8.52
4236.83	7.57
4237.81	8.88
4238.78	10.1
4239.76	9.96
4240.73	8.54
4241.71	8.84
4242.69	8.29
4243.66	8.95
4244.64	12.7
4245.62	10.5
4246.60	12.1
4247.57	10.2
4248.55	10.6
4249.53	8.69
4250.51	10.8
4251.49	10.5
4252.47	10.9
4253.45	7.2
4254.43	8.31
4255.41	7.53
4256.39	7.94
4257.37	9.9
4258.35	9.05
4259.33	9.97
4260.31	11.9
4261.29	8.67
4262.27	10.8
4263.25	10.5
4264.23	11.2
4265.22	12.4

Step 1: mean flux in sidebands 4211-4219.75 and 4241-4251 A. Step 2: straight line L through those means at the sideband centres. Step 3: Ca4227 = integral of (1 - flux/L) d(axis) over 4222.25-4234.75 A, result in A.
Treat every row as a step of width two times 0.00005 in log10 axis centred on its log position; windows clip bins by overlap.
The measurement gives 1.3 A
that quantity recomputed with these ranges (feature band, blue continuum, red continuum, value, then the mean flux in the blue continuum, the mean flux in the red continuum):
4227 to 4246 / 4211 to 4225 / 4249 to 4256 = 0.6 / 10.7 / 9.11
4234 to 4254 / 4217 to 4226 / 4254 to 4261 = -0.6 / 9.82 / 9.22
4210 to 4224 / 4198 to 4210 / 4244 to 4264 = -3.6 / 8.29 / 9.95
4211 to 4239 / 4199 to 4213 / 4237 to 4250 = -1.2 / 9.18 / 9.82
